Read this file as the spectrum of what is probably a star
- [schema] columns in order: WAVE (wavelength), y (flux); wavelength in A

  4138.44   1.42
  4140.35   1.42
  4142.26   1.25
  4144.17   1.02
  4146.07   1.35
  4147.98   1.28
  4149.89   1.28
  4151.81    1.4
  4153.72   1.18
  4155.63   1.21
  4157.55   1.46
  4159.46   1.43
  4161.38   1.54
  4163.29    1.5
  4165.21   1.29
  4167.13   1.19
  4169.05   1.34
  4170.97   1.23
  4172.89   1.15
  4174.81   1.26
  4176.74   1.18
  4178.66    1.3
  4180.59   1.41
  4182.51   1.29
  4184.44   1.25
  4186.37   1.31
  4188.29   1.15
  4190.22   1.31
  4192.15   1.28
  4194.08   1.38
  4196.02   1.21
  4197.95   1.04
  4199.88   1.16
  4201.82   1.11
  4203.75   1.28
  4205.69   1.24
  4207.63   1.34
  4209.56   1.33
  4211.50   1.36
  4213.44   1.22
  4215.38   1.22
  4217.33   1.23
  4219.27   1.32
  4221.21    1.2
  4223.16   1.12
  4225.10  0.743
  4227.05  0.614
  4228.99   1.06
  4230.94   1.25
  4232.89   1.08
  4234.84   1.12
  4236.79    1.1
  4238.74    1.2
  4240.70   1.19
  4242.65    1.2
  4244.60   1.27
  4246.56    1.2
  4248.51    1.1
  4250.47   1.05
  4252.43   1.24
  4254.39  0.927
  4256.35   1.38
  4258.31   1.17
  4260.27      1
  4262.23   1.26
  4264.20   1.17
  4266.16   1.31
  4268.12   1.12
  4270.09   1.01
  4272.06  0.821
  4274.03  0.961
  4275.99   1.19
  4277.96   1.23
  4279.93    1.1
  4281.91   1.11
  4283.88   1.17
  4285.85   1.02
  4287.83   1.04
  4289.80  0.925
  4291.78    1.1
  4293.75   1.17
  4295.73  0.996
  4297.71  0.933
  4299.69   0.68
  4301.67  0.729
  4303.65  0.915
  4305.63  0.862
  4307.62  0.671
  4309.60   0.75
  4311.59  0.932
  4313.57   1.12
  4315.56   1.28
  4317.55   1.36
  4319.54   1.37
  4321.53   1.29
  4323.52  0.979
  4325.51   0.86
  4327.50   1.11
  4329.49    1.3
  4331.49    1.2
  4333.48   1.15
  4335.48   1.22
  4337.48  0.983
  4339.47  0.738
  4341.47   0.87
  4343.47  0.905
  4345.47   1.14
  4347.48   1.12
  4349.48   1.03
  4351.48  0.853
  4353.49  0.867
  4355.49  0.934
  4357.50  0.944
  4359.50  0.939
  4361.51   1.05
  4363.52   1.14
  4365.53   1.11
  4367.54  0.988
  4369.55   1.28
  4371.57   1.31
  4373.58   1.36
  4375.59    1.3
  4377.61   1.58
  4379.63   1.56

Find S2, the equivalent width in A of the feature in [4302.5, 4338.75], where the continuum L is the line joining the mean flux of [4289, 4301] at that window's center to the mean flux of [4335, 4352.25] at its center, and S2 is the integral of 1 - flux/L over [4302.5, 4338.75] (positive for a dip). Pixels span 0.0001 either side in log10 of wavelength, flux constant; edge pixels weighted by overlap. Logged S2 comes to -3.7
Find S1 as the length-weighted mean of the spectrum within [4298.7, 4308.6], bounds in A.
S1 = 0.771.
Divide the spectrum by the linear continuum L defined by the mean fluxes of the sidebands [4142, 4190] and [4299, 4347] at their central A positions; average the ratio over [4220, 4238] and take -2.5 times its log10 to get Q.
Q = 0.14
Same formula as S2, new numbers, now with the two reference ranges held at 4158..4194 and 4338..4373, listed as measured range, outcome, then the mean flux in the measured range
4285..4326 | 3.55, 1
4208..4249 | 2.31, 1.15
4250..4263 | 0.30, 1.15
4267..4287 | 1.19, 1.07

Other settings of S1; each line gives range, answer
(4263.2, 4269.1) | 1.2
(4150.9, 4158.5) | 1.31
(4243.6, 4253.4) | 1.17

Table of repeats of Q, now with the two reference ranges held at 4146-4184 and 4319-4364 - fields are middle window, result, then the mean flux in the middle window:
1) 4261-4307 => 0.098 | 1.03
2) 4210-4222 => -0.026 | 1.26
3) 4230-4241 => 0.045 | 1.15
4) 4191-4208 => 0.031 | 1.22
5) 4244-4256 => 0.038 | 1.14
